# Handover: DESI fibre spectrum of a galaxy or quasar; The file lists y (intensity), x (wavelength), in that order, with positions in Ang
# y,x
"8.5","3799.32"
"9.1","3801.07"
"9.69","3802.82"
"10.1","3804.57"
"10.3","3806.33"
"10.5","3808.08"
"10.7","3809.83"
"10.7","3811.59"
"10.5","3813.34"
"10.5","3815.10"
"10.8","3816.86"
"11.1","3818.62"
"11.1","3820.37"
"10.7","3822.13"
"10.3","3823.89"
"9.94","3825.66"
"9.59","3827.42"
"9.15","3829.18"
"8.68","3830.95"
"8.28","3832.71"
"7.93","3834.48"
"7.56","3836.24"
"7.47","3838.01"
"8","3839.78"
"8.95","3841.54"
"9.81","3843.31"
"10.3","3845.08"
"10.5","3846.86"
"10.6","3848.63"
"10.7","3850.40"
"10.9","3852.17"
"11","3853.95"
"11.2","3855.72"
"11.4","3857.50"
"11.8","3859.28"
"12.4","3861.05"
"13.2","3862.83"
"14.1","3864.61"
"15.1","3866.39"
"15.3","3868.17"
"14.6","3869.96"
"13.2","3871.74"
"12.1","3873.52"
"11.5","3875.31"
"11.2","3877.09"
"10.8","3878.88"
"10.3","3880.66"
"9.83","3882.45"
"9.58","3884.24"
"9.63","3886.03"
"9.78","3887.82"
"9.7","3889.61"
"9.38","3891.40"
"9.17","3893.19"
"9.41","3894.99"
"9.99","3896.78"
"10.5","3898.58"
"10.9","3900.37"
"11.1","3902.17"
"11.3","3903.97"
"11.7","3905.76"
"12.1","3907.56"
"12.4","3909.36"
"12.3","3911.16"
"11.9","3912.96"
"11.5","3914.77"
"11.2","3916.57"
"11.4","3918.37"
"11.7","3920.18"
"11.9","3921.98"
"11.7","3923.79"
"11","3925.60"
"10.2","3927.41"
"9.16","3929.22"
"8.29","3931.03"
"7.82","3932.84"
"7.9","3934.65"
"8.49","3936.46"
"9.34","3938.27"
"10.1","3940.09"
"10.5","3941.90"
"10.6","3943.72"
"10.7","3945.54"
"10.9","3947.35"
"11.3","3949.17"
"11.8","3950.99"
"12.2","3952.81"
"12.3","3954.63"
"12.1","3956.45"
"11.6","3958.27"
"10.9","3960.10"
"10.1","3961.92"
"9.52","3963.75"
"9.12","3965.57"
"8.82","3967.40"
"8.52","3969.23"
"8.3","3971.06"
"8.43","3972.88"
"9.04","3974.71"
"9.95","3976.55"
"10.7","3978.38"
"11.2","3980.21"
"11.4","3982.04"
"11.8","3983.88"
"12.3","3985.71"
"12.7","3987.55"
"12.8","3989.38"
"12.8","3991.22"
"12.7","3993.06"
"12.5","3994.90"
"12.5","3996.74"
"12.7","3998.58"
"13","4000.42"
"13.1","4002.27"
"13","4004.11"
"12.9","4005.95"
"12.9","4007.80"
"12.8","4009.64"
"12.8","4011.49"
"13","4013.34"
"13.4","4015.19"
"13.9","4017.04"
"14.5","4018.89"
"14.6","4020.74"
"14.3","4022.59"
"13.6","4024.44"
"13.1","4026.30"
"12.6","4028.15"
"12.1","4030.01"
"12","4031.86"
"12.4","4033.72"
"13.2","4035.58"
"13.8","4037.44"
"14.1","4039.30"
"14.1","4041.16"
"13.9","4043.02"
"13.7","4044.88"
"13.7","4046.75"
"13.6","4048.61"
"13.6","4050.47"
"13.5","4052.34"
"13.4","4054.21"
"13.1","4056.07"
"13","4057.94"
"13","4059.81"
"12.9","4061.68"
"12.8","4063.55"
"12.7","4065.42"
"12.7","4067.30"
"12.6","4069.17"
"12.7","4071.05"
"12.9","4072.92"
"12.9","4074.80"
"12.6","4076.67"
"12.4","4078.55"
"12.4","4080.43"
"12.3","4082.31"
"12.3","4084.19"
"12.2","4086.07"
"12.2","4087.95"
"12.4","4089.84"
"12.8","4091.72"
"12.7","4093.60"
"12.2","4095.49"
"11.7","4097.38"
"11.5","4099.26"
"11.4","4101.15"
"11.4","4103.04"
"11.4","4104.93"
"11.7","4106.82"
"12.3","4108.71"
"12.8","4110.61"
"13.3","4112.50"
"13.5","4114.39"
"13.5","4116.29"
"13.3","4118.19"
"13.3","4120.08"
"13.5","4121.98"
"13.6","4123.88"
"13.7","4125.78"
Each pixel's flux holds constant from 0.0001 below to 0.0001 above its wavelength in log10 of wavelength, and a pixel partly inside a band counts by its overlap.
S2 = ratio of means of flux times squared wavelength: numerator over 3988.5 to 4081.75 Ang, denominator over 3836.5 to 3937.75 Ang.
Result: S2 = 1.3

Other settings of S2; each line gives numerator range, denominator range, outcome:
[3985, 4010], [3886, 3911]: 1.27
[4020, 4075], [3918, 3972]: 1.36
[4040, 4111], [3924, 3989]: 1.30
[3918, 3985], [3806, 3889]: 1.01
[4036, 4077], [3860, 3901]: 1.27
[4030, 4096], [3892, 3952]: 1.31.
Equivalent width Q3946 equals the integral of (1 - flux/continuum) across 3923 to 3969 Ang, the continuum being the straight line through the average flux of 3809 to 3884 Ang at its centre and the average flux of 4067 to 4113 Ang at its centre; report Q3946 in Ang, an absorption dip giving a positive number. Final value 4.8 Ang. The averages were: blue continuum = 10.8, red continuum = 12.3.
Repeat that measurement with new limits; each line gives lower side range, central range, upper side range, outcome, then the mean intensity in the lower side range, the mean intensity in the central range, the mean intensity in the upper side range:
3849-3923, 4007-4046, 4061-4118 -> -4.0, 11.4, 13.4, 12.4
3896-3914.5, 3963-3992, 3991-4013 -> 4.7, 11.4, 10.5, 12.8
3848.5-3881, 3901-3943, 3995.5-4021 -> 6.5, 12.3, 10.6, 13.2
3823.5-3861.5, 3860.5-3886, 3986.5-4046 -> -4.7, 9.81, 12.3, 13.2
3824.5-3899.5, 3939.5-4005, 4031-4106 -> 3.2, 10.6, 11.2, 12.8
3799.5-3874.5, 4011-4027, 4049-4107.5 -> -2.2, 10.7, 13.7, 12.5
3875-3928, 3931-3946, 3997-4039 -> 2.9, 10.8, 9.32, 13.2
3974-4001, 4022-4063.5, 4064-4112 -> -4.0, 11.9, 13.3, 12.3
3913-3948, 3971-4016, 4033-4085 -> -1.4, 10.3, 12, 13.1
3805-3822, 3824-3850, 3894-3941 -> 3.7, 10.7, 9.12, 10.6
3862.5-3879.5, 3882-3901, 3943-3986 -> 4.2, 13.1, 9.79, 10.5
